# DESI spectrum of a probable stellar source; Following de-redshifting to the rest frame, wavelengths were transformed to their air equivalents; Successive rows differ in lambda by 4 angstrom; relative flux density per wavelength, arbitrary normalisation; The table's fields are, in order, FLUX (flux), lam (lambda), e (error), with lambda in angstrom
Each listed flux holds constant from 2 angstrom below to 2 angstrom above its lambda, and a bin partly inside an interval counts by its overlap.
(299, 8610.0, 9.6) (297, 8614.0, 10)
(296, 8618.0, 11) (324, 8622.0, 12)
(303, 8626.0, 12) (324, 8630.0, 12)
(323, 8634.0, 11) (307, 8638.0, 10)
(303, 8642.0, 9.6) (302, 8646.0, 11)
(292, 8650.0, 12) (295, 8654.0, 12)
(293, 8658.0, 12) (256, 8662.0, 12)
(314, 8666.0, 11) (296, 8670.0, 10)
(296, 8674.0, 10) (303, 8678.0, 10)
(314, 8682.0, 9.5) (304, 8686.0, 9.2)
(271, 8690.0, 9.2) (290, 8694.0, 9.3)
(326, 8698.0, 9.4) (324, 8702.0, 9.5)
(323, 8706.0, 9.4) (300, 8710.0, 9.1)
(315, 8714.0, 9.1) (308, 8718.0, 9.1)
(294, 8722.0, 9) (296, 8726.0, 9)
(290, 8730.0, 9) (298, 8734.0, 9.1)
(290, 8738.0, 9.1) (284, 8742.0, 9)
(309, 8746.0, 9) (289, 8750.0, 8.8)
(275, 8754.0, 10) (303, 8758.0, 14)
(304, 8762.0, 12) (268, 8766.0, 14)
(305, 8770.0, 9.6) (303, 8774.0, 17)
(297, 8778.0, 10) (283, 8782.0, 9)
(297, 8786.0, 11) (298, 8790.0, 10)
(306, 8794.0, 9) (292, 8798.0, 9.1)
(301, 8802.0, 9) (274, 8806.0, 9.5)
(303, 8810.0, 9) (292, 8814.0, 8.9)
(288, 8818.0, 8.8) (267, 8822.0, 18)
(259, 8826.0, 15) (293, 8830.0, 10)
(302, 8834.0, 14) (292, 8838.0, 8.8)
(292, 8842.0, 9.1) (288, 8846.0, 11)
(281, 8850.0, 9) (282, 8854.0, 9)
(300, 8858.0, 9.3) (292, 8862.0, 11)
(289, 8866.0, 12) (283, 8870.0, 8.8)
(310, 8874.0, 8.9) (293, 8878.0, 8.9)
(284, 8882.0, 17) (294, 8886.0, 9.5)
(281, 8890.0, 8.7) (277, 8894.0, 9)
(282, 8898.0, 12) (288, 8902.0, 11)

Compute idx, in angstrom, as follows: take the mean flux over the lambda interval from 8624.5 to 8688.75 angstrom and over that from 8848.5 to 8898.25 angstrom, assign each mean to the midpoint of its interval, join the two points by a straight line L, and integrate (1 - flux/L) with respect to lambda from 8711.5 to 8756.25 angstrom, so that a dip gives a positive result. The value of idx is 0.20 angstrom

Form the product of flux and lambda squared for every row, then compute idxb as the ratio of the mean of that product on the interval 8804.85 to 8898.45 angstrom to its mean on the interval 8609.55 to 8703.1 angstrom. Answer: 1.00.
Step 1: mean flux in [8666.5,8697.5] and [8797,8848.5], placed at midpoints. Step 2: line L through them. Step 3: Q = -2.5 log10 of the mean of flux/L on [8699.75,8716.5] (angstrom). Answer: -0.07 mag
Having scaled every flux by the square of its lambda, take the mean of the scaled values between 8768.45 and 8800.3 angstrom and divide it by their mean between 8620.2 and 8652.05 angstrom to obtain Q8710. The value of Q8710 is 0.99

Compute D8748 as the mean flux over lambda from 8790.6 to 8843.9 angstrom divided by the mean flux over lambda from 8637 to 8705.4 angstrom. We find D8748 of 1.0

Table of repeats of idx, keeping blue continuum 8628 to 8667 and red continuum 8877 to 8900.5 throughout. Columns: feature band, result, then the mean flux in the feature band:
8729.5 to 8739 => 0.1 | 293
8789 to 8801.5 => -0.3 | 299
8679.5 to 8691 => 0.0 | 299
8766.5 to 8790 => -0.3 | 295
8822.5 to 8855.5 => 0.3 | 285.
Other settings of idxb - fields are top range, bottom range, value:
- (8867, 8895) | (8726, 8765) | 1.02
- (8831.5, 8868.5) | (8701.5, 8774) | 1.00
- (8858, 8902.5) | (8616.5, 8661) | 1.00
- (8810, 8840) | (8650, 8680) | 1.01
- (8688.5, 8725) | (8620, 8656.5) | 1.01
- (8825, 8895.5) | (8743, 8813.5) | 1.00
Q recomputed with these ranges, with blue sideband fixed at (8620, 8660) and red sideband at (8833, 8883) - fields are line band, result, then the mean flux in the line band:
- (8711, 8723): -0.02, 306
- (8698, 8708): -0.08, 324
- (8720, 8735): 0.02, 294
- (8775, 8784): 0.02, 291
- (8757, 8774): 0.01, 295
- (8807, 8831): 0.04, 283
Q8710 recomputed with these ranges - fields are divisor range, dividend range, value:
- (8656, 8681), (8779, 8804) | 1.04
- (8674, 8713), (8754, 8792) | 0.98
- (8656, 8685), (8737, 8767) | 1.00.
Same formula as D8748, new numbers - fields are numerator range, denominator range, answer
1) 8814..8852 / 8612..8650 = 0.93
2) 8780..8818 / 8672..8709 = 0.96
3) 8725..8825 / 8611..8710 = 0.96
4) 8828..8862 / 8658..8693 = 0.99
